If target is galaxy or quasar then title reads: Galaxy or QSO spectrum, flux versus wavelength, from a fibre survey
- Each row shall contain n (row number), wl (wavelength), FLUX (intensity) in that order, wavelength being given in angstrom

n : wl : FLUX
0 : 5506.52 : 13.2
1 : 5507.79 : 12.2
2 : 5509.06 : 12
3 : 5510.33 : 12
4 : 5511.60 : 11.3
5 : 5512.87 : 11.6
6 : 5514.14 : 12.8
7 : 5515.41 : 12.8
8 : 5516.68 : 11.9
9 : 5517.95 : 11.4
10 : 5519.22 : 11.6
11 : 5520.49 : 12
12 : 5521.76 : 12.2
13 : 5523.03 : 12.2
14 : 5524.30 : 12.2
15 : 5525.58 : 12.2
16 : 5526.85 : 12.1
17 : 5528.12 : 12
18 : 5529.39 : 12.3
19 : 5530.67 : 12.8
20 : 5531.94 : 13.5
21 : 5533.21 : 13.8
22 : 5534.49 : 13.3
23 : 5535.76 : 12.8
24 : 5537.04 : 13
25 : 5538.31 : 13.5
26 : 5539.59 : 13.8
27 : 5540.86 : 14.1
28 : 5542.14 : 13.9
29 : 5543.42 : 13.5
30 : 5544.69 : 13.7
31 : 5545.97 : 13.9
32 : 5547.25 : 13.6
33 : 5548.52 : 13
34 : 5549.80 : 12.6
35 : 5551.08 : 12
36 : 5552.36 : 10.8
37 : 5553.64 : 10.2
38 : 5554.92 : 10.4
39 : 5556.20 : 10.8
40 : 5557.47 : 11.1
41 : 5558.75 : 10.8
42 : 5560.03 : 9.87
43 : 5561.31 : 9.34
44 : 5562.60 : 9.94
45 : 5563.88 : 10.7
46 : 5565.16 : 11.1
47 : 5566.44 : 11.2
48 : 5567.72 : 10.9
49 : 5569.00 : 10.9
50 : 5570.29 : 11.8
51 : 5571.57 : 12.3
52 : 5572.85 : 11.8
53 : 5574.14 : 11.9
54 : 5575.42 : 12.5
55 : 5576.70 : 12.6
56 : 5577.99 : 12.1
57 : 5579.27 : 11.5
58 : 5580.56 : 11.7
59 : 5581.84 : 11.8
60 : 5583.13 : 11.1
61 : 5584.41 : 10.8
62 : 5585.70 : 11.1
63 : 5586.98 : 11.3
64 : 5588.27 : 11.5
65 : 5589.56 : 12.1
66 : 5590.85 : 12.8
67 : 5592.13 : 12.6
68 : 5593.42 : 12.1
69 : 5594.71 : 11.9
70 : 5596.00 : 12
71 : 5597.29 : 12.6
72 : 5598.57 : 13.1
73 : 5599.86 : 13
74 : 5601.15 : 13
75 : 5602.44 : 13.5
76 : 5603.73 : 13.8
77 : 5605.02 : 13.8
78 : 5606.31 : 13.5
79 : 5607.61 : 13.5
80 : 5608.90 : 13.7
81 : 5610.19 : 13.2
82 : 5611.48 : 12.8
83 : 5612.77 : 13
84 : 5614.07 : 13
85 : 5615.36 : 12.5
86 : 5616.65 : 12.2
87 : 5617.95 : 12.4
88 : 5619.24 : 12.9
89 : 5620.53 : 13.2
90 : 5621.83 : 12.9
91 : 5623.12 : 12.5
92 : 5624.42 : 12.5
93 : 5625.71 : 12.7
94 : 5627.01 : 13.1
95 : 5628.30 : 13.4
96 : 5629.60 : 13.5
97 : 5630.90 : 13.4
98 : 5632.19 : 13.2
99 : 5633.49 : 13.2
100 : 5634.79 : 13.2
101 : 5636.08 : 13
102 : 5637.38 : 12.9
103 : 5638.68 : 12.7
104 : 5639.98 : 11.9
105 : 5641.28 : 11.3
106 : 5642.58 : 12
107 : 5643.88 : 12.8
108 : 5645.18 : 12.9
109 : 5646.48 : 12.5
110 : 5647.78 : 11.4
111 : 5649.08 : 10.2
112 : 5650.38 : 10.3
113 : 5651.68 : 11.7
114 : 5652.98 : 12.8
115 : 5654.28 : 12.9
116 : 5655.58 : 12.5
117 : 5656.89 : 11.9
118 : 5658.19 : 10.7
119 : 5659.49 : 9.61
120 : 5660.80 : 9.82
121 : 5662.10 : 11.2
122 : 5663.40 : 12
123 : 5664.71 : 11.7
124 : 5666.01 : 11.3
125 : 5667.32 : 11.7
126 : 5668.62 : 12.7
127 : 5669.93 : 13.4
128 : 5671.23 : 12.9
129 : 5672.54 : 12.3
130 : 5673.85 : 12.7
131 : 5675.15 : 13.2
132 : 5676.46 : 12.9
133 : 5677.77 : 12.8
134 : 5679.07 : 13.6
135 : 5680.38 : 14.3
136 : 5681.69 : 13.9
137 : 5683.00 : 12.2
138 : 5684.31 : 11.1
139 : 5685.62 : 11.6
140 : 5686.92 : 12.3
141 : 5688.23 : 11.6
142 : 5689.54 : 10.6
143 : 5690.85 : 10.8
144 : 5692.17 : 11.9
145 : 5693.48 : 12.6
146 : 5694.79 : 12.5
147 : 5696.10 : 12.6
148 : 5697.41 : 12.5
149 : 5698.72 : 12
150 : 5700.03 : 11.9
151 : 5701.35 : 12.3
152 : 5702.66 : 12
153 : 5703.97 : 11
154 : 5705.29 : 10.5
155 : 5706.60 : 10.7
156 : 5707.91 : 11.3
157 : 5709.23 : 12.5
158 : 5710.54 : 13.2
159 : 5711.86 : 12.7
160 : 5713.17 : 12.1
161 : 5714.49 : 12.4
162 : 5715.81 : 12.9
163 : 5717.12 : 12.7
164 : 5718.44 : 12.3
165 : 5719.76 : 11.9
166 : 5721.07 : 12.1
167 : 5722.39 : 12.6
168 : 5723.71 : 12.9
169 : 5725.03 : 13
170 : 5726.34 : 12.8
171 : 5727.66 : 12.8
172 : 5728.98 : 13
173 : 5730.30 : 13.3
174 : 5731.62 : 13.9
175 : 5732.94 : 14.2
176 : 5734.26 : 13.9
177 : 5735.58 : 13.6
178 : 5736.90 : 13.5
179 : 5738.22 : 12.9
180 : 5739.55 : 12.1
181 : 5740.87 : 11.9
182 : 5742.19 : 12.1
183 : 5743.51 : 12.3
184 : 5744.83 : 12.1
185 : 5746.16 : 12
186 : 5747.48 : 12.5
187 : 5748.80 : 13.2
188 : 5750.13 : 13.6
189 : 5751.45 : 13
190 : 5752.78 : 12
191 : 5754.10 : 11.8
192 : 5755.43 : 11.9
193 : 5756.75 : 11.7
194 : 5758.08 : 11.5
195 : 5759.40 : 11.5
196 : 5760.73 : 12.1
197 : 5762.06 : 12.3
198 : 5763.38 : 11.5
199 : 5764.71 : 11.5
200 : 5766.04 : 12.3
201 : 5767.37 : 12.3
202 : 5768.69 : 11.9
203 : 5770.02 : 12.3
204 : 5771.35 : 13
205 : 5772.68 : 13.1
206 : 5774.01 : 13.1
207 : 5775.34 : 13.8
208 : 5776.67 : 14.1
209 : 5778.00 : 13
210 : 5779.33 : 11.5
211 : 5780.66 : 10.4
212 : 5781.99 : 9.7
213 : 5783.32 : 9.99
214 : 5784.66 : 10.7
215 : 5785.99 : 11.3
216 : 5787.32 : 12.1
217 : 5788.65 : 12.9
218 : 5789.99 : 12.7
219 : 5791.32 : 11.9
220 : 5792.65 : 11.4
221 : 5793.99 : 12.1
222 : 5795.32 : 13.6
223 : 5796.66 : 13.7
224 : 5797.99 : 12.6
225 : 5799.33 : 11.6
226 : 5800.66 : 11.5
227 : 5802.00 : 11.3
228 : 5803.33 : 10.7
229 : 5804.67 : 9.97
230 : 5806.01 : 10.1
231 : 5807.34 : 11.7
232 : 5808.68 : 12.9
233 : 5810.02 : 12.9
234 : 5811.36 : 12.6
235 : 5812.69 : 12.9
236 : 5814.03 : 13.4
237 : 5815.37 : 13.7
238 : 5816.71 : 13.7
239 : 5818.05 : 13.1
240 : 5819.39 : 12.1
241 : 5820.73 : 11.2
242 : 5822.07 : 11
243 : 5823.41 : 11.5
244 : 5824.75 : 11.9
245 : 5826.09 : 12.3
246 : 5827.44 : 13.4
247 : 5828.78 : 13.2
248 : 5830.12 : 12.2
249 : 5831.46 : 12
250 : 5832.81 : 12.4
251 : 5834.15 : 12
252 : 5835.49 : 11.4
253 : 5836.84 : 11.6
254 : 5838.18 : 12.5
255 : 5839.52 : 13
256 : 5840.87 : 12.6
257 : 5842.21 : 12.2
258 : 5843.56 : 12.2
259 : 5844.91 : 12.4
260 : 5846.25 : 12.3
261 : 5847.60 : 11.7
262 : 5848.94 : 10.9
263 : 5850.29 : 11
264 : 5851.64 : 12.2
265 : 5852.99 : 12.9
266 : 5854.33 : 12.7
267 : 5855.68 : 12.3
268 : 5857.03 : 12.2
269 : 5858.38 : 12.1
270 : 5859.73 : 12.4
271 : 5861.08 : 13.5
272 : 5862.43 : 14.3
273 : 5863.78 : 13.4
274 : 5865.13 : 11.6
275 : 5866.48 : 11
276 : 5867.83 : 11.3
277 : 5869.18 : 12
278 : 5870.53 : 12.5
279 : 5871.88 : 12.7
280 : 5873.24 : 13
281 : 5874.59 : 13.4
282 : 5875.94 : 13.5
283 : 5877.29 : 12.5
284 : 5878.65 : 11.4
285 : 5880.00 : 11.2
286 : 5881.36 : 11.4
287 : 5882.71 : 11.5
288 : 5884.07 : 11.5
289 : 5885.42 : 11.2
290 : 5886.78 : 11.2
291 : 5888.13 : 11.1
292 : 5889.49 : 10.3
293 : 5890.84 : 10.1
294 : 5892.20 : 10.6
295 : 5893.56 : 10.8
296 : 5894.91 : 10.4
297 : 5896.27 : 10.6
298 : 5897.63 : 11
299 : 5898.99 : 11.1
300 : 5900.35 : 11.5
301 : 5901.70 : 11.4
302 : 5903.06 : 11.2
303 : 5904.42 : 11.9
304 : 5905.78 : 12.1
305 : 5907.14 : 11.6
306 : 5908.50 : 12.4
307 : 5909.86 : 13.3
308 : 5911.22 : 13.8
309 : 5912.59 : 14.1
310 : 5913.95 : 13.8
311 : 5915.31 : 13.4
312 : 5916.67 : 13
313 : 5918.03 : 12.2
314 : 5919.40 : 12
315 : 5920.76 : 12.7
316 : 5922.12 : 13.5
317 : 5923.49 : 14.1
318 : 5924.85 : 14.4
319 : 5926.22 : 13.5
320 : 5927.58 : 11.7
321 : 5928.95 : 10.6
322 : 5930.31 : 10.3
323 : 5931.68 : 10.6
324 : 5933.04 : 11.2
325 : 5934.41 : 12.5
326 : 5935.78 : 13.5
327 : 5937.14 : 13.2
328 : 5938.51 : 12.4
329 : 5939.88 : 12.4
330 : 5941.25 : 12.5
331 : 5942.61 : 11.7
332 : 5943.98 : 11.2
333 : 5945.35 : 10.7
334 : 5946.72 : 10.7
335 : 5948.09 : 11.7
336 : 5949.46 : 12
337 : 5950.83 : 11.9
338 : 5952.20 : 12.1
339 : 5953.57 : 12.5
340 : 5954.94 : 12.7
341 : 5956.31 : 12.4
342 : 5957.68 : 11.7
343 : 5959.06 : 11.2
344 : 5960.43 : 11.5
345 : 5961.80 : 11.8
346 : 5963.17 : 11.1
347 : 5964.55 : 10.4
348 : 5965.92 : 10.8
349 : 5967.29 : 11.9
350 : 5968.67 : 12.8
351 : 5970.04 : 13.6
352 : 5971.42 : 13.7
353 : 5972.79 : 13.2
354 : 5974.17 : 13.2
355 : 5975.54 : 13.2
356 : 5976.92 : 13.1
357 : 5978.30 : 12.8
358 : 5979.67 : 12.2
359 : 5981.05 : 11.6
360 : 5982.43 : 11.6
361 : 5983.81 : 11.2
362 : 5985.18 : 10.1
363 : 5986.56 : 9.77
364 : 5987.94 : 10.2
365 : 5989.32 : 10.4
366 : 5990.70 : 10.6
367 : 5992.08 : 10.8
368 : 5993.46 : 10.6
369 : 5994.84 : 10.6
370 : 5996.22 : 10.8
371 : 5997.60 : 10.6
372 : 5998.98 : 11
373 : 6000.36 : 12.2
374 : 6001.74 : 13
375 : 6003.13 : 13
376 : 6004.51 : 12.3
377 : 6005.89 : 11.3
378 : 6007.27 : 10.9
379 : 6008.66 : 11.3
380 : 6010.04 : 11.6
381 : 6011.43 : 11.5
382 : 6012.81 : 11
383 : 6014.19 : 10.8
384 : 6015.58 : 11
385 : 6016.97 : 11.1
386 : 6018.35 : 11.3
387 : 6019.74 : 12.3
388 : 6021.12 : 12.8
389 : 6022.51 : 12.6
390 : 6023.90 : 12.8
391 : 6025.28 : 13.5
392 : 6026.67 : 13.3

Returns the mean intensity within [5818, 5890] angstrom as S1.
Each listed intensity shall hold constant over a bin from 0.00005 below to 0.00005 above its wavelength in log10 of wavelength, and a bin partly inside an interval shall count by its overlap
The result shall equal 12.1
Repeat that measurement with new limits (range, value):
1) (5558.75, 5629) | 12.2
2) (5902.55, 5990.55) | 12.1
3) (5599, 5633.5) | 13.1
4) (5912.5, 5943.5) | 12.5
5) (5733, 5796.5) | 12.3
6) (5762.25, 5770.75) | 12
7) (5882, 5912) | 11.4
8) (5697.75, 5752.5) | 12.5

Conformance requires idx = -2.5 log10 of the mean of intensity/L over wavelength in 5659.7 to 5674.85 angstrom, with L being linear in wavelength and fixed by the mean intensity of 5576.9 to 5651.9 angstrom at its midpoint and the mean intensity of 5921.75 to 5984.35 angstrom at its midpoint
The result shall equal 0.04 mag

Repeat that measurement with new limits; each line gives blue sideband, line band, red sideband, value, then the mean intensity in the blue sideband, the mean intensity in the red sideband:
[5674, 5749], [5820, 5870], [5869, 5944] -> 0.00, 12.5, 12.1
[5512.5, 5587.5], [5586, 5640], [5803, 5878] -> -0.07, 12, 12.3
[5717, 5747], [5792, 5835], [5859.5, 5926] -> 0.02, 12.8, 12.1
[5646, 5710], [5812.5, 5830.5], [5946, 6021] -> -0.06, 12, 11.6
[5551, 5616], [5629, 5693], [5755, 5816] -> -0.02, 11.9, 12.1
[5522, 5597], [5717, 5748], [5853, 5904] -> -0.08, 12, 11.8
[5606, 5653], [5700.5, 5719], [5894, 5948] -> 0.04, 12.6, 12.1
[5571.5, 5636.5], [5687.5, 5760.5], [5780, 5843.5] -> -0.01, 12.6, 12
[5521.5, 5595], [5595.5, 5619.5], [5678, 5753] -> -0.08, 12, 12.5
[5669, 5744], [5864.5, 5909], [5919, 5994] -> 0.05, 12.5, 11.9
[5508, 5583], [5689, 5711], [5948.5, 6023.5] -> 0.01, 12.1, 11.7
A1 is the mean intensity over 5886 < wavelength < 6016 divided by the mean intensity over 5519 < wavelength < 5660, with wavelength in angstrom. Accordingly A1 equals 0.96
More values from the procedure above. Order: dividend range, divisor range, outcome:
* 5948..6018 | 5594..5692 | 0.94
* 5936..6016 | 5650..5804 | 0.96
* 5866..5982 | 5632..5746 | 0.98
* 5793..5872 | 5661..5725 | 1.00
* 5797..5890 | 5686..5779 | 0.98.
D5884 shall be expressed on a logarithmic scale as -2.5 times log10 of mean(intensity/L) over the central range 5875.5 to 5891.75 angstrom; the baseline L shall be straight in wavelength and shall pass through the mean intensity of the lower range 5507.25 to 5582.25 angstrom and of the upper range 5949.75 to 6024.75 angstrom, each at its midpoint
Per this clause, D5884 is 0.04 mag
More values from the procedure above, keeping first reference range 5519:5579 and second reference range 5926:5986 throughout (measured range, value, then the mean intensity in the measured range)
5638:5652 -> 0.02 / 11.8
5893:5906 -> 0.07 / 11.2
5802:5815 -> 0.01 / 11.9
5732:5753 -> -0.07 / 12.8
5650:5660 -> 0.04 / 11.6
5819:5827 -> 0.03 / 11.7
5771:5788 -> 0.00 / 12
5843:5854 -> 0.00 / 12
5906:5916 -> -0.10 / 13.1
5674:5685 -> -0.08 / 13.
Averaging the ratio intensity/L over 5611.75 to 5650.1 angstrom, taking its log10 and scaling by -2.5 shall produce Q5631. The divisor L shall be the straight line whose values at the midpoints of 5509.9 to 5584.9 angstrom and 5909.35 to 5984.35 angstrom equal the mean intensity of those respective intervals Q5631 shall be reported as -0.05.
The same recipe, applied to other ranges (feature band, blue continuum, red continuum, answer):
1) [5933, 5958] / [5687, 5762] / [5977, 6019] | -0.06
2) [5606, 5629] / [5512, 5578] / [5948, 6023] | -0.08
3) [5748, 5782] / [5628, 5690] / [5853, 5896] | -0.02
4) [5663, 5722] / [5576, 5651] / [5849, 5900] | 0.01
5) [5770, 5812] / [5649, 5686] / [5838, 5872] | 0.02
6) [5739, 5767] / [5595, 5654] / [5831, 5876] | 0.03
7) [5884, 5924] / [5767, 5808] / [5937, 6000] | -0.01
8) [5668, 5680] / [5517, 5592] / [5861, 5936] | -0.08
